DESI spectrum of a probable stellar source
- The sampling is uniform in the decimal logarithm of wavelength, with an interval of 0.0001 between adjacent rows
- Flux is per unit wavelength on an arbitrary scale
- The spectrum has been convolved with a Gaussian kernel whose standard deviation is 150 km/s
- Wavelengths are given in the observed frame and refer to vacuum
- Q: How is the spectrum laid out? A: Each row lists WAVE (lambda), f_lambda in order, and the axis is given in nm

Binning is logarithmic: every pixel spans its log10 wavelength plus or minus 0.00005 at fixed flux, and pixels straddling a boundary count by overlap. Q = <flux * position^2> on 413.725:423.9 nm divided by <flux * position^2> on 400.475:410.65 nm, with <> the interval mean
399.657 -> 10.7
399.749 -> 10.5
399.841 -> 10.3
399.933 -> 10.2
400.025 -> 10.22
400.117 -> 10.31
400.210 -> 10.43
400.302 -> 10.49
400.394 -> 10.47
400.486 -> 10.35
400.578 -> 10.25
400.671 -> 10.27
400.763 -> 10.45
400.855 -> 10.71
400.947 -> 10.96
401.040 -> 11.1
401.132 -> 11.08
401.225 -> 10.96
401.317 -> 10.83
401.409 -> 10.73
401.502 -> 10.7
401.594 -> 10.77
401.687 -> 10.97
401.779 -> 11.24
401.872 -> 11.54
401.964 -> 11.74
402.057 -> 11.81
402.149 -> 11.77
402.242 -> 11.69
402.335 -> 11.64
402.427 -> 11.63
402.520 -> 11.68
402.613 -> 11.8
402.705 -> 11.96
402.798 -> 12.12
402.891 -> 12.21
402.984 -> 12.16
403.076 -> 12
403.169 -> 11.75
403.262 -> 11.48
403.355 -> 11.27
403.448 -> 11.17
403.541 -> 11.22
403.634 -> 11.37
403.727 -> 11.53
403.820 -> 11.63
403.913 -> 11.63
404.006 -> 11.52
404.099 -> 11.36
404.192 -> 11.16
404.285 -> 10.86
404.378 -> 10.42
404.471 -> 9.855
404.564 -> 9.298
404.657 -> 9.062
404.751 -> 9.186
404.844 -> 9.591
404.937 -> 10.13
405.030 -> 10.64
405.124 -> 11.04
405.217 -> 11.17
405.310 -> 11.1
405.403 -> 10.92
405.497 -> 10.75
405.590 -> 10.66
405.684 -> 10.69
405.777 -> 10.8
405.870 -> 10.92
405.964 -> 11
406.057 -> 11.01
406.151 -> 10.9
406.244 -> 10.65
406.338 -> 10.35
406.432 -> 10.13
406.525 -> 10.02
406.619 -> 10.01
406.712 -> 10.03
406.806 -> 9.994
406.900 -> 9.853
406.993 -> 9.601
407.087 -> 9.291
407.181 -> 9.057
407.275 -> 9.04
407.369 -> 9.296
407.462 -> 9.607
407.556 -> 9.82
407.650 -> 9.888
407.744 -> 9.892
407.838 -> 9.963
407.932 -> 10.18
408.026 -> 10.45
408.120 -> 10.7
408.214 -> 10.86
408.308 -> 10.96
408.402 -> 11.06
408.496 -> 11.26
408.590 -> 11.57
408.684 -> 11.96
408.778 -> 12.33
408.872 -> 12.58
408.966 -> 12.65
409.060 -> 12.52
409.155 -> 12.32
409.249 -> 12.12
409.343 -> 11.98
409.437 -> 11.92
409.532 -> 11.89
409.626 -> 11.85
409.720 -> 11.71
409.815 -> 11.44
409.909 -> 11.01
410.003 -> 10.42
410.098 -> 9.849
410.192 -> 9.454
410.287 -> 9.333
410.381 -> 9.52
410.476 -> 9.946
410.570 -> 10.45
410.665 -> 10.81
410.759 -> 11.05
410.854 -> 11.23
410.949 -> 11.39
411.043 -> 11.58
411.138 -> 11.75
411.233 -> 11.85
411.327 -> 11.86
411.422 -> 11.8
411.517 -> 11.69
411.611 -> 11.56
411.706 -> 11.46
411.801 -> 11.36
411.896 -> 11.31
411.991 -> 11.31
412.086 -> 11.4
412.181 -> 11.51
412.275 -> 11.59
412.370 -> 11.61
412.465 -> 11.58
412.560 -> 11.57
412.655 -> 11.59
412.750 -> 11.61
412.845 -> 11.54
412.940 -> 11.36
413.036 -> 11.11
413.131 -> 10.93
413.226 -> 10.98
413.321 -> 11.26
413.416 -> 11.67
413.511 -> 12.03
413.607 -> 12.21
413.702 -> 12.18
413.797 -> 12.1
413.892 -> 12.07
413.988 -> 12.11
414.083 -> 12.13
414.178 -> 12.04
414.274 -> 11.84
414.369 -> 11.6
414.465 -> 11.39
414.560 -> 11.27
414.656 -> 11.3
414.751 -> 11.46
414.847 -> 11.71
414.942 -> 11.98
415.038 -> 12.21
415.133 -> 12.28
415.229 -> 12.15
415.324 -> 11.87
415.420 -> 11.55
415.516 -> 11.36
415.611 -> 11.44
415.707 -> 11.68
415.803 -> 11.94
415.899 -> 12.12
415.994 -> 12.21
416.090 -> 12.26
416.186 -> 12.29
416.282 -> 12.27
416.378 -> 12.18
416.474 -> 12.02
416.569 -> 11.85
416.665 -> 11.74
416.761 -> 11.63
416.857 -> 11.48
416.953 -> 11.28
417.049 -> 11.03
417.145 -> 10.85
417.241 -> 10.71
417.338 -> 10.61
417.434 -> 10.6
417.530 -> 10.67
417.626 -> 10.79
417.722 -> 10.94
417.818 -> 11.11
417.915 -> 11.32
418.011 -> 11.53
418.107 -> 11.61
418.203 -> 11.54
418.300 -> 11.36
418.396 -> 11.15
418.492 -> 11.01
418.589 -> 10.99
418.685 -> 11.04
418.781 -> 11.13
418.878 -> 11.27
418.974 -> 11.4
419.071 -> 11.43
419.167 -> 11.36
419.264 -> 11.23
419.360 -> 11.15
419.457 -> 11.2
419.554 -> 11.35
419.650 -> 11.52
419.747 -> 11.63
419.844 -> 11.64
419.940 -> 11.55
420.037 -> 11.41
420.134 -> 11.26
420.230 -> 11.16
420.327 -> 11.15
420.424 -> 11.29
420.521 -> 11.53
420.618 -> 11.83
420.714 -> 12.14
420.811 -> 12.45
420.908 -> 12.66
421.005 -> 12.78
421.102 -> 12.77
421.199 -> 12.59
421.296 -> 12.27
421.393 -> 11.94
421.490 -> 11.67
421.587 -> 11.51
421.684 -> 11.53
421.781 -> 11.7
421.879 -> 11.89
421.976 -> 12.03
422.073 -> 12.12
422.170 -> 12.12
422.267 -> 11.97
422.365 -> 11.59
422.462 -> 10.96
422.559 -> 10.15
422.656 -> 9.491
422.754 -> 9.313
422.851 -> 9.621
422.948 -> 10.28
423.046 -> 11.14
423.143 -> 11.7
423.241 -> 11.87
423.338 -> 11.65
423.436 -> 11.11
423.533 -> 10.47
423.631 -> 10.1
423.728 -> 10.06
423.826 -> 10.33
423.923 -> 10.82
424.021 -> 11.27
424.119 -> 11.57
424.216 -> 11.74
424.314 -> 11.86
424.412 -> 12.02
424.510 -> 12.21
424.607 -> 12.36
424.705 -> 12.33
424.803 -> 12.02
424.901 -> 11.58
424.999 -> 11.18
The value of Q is 1.13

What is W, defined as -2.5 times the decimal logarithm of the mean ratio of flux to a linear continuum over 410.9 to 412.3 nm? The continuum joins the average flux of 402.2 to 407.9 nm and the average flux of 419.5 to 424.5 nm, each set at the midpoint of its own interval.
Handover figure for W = -0.06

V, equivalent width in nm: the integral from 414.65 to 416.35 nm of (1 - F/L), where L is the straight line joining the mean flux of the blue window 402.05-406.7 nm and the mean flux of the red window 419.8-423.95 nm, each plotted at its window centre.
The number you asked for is -0.10 nm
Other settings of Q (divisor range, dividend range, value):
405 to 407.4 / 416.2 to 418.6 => 1.15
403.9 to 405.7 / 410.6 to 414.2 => 1.14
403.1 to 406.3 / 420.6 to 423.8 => 1.15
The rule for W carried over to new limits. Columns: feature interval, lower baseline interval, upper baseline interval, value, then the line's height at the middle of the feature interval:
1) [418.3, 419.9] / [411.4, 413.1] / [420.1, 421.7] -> 0.052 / 11.8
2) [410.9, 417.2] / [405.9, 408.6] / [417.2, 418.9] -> -0.091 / 10.8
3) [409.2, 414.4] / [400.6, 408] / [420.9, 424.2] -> -0.040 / 11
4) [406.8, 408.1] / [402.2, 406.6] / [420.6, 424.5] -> 0.141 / 11.1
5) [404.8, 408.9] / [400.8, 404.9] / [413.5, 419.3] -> 0.079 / 11.3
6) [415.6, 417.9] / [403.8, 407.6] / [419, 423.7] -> -0.036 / 11.1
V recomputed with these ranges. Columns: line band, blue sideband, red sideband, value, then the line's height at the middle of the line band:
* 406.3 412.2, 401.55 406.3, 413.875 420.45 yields 0.21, 11.3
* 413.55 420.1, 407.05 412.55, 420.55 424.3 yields -0.18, 11.2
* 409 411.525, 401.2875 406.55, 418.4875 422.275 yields 0.02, 11.3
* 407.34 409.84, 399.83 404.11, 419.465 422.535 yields 0.04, 11.4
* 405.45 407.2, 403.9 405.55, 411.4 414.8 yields 0.07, 10.7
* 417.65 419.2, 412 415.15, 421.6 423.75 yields 0.01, 11.3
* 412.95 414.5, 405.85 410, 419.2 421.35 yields -0.06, 11.2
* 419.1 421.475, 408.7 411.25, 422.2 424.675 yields -0.14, 11.1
